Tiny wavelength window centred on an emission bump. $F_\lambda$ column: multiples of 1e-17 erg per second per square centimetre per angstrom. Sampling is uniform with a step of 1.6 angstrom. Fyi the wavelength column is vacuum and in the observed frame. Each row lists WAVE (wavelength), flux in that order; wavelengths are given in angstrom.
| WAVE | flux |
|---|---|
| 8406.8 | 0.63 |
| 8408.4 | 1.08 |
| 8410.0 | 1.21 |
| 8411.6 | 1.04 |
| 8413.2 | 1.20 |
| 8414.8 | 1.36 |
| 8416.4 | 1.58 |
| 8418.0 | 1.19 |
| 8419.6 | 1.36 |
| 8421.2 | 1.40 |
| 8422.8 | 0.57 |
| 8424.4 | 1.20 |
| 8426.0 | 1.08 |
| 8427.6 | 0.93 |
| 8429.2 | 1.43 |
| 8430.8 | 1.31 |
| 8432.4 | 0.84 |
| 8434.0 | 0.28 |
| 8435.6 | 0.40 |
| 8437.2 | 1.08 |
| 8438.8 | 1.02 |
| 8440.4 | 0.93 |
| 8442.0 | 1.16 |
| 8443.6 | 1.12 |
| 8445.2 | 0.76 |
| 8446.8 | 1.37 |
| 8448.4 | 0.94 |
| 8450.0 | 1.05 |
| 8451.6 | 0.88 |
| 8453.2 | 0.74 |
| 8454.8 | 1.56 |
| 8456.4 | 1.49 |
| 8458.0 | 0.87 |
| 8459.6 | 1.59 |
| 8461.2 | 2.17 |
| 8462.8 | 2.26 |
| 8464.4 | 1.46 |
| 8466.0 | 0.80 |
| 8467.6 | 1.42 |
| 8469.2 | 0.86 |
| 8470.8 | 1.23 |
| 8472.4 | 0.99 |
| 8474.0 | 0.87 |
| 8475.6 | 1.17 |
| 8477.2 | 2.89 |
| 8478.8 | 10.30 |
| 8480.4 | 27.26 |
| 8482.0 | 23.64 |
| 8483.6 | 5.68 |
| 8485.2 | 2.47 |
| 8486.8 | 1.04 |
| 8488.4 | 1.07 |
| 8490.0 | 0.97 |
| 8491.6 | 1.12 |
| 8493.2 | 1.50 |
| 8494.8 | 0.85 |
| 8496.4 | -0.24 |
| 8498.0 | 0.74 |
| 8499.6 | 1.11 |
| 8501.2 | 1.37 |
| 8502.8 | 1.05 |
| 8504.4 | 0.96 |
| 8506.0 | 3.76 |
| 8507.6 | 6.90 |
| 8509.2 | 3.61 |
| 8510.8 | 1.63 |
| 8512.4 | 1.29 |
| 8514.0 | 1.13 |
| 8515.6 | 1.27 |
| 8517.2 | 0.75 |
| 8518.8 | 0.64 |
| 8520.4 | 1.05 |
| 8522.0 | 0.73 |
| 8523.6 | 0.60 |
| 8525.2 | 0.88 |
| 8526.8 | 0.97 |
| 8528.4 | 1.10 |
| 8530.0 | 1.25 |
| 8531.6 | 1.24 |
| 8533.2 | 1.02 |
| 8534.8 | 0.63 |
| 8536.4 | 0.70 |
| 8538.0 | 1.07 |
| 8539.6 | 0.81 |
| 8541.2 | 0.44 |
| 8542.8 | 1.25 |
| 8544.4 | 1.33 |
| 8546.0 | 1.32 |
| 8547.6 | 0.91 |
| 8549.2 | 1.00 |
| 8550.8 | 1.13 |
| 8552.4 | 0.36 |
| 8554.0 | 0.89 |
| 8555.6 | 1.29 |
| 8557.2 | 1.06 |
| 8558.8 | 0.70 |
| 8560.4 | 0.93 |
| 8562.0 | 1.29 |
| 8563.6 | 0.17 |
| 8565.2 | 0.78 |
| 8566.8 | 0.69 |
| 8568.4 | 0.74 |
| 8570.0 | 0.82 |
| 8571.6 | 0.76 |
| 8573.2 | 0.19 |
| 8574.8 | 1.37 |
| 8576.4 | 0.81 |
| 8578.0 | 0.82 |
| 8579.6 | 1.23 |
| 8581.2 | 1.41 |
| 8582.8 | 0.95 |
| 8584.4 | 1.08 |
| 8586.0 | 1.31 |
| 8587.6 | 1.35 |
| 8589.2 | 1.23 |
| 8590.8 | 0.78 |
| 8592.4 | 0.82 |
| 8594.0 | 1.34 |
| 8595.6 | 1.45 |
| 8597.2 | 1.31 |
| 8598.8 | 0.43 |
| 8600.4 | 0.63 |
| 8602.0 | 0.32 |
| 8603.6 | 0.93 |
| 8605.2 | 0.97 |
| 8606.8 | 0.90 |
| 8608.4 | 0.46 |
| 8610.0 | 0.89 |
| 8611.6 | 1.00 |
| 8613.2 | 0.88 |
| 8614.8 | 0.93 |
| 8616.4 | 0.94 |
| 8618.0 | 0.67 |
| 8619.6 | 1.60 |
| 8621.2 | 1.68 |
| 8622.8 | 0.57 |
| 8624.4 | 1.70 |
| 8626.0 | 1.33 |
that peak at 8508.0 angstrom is [N II]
